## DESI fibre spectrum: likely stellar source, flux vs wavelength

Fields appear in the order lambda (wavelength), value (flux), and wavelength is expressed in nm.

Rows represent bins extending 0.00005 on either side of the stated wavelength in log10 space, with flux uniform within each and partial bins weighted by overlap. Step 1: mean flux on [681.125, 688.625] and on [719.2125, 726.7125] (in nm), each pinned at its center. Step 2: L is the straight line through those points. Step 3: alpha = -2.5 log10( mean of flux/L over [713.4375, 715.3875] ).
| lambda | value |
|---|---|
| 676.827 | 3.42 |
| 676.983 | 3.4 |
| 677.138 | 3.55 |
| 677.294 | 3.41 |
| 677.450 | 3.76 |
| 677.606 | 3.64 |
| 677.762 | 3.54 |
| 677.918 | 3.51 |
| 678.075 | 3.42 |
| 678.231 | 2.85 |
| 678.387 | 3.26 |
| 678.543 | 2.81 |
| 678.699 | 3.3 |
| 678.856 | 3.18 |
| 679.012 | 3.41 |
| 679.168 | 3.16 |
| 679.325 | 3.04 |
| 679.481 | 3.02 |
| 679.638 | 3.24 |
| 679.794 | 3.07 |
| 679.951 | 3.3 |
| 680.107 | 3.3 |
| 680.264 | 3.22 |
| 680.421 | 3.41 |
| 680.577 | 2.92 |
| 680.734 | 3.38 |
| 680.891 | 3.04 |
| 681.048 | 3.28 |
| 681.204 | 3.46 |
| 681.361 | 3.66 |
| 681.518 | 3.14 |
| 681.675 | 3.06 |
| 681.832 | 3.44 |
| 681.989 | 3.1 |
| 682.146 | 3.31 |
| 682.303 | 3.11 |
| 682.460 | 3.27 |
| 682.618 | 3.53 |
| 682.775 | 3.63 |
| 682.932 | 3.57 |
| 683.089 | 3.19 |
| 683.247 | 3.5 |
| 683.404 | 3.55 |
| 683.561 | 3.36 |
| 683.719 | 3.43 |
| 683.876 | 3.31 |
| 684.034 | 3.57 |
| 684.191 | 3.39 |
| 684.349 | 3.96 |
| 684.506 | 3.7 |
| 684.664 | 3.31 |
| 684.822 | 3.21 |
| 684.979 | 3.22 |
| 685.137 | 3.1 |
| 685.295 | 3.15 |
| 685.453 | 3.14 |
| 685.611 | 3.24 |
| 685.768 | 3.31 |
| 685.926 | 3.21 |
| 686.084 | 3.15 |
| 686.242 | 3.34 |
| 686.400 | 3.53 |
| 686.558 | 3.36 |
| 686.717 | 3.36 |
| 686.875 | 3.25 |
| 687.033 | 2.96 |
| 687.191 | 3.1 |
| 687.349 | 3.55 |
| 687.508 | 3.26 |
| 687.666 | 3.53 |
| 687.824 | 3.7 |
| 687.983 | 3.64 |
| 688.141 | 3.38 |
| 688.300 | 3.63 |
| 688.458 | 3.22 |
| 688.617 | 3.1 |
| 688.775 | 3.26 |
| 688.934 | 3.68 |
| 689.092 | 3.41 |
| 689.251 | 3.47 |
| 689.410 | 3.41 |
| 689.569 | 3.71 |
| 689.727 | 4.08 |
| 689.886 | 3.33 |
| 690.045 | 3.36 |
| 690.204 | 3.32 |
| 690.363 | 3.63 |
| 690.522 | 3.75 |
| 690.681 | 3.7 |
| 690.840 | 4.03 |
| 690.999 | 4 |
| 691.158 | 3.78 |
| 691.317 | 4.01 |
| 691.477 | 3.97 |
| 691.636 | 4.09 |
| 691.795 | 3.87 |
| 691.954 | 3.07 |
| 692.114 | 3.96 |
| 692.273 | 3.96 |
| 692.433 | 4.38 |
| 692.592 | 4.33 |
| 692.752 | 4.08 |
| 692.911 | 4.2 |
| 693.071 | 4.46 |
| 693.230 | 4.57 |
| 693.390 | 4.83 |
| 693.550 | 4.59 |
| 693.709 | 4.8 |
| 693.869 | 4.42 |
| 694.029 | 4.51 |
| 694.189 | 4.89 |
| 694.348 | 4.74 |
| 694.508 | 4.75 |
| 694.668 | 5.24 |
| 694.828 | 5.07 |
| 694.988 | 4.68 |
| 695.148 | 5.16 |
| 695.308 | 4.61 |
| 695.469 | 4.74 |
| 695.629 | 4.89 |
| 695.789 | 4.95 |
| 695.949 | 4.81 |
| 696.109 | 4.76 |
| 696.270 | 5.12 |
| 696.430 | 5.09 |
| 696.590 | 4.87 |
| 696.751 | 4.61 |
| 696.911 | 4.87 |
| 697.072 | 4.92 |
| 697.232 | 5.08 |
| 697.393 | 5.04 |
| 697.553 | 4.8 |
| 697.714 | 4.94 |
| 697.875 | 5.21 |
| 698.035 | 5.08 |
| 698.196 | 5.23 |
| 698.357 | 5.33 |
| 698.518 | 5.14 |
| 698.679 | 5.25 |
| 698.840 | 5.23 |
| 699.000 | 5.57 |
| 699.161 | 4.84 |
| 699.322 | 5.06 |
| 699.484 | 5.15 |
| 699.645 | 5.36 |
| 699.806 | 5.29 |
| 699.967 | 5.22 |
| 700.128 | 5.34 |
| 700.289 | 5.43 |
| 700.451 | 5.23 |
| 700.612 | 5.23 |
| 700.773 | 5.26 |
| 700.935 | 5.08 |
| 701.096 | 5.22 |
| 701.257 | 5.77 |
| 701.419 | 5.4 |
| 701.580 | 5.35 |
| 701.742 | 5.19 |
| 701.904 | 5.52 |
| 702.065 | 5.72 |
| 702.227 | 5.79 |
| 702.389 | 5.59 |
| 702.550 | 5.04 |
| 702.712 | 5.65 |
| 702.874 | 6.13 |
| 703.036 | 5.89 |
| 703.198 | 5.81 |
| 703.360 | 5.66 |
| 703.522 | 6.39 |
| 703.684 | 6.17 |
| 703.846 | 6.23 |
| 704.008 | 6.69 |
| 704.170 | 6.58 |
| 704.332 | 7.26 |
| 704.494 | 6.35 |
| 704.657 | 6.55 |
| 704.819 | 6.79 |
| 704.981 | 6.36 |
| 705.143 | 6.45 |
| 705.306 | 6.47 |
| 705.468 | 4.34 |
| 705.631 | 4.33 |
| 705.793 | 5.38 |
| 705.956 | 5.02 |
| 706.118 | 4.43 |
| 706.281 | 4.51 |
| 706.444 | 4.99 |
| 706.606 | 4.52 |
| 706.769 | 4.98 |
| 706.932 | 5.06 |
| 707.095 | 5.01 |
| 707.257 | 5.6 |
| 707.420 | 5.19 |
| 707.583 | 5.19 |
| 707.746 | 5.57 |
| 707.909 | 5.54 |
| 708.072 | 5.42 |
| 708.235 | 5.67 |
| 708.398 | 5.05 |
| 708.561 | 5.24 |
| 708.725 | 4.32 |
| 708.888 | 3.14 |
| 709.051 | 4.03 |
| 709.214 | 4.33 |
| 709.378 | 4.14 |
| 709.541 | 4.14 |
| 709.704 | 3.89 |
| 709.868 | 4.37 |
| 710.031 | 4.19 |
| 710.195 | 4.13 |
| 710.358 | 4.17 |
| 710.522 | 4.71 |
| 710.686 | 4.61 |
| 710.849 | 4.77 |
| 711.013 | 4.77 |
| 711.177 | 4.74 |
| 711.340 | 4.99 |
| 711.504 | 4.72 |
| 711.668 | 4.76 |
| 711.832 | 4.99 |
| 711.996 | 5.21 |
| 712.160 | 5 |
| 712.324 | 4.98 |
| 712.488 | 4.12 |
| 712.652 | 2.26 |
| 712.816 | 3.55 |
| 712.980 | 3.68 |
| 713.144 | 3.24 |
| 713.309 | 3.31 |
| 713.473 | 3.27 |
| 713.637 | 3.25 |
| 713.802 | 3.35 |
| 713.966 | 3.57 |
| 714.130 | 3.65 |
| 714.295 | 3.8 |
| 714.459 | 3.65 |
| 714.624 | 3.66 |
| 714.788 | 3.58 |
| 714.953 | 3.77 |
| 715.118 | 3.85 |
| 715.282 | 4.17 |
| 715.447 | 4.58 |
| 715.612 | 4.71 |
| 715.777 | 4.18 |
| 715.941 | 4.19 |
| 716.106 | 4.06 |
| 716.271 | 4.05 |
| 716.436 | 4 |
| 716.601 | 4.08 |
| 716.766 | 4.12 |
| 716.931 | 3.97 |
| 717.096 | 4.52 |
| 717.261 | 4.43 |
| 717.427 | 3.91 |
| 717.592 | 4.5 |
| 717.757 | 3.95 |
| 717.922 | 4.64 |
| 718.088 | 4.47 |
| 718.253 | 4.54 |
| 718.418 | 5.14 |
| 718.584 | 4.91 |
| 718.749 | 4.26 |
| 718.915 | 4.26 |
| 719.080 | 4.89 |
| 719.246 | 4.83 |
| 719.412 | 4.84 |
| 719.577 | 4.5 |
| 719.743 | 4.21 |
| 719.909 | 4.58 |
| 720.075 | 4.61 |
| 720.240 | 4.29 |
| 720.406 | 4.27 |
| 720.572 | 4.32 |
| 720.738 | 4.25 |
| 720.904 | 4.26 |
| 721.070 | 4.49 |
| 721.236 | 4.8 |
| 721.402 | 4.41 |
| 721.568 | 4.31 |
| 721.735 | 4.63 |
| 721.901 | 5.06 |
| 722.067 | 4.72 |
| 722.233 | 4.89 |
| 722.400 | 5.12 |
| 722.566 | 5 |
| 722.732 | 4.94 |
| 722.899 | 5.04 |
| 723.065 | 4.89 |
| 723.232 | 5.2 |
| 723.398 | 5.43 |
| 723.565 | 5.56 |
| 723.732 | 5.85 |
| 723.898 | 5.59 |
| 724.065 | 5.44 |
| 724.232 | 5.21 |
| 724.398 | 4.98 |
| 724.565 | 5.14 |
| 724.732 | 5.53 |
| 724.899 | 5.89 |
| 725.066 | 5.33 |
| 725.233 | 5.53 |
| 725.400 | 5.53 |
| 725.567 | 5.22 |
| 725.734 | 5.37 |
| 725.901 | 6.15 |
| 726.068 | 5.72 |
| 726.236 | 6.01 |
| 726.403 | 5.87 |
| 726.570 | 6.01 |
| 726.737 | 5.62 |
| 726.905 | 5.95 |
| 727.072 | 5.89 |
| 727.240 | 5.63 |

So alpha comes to 0.27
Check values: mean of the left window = 3.36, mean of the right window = 5.07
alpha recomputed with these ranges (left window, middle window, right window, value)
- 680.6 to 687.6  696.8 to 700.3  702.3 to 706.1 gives 0.013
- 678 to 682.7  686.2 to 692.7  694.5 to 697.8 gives 0.166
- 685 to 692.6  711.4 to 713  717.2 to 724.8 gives 0.015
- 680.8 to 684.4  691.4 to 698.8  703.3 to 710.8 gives -0.093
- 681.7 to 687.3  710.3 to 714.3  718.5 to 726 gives 0.094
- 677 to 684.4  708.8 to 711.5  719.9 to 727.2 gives 0.064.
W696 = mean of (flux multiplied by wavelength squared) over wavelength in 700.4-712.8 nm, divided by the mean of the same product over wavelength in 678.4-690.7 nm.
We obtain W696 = 1.6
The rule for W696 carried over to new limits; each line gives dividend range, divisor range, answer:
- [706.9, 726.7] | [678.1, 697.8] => 1.32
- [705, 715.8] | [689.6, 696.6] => 1.08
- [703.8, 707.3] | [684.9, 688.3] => 1.79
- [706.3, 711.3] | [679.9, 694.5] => 1.39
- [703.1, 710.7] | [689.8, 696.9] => 1.24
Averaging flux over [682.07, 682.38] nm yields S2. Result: 3.21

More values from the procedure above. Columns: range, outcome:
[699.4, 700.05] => 5.25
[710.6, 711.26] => 4.73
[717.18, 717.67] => 4.27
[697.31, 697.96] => 5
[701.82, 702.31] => 5.67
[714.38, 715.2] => 3.7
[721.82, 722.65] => 4.96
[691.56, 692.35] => 3.79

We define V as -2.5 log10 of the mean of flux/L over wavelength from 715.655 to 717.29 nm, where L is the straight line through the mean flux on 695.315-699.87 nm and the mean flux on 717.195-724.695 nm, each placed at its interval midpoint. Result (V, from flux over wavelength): 0.16 mag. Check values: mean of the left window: 5.04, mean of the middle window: 4.17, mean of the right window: 4.75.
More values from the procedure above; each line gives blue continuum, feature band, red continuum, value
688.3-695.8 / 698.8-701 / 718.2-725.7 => -0.21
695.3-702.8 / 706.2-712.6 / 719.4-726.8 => 0.09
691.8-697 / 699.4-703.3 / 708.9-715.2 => -0.23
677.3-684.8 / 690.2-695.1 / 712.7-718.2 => -0.21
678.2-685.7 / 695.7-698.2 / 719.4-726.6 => -0.25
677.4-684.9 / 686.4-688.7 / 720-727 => 0.07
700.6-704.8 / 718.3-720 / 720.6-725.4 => 0.13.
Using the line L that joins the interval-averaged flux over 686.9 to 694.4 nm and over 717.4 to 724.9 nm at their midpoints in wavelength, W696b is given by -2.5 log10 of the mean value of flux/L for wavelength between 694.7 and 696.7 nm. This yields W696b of -0.22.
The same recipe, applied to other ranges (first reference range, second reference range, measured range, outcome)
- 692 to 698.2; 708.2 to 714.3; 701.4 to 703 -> -0.23 mag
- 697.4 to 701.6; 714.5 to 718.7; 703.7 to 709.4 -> -0.11 mag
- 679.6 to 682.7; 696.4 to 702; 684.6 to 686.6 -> 0.15 mag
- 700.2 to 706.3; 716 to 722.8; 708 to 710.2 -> 0.19 mag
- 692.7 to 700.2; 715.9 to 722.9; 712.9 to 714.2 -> 0.32 mag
